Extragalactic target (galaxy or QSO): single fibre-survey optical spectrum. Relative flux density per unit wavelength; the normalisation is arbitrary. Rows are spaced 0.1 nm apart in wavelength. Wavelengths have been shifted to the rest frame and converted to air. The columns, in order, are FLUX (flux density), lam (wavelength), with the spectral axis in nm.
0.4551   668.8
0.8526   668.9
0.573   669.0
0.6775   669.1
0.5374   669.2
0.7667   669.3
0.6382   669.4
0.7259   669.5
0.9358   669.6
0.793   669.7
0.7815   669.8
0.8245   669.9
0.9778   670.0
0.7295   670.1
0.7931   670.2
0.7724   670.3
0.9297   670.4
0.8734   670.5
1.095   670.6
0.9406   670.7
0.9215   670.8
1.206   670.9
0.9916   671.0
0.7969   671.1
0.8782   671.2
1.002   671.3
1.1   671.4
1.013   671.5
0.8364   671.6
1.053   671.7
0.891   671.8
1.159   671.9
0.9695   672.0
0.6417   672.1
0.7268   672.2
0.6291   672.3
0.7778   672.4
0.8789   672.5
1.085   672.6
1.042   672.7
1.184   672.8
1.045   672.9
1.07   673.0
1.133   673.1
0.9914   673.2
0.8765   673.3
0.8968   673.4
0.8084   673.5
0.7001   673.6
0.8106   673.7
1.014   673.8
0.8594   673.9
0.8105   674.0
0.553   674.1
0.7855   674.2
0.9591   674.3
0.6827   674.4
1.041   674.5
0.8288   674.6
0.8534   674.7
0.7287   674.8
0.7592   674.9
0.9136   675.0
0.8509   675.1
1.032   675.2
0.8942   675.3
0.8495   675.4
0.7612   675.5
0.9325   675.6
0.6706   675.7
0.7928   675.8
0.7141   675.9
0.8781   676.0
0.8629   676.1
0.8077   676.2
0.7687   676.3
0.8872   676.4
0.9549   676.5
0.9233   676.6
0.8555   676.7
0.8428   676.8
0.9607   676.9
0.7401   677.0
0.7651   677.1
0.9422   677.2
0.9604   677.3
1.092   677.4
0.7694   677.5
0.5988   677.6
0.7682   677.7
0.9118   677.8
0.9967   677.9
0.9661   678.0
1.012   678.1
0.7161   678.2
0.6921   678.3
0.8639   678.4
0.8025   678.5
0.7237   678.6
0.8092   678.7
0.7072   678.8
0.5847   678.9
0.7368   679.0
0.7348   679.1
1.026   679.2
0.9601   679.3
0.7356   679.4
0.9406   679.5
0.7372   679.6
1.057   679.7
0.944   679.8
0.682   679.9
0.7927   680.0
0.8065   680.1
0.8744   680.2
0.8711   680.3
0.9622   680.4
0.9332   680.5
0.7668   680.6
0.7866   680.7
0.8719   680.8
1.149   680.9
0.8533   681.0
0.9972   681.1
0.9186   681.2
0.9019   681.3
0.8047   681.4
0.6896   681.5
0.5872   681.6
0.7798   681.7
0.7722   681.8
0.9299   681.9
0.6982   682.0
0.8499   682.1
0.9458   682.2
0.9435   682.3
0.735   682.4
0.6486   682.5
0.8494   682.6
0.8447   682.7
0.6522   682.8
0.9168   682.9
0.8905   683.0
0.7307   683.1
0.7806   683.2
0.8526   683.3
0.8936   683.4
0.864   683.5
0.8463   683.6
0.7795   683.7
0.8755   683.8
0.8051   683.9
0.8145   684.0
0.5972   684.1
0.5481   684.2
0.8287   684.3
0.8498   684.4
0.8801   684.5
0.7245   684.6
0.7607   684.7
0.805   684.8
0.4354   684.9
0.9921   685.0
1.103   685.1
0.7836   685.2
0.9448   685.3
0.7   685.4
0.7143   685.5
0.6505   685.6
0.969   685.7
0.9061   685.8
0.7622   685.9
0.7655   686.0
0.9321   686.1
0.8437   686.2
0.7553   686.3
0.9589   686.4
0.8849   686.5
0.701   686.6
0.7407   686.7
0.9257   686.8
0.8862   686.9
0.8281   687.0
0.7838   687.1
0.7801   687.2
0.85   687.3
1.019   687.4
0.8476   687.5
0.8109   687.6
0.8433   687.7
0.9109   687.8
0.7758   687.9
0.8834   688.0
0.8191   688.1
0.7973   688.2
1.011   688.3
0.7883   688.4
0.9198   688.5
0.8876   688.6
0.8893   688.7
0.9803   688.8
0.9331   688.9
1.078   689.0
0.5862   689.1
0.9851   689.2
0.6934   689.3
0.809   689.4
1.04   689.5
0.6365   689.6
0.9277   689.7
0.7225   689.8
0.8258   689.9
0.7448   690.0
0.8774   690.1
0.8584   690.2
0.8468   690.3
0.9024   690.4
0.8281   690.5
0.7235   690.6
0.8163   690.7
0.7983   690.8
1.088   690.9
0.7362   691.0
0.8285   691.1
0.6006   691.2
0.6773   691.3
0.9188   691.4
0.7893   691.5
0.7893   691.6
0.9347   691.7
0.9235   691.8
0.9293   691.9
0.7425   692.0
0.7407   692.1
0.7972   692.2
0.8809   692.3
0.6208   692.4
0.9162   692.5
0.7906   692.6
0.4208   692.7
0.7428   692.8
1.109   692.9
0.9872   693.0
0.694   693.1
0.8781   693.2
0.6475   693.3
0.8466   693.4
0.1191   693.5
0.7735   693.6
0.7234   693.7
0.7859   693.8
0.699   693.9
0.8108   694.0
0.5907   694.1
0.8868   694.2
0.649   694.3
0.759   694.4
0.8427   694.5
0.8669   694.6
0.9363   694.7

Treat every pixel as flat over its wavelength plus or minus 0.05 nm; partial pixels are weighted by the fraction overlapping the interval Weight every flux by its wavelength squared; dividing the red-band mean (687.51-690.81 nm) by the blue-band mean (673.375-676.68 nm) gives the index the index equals 1.06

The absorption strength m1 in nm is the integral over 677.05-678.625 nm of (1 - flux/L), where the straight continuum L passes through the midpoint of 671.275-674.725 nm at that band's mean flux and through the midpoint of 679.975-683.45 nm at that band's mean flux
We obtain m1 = 0.03 nm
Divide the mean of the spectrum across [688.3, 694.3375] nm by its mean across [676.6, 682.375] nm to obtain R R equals 0.95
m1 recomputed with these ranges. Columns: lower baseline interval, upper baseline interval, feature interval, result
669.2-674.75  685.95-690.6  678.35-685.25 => 0.354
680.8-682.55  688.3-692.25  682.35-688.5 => 0.137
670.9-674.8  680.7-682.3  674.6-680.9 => 0.226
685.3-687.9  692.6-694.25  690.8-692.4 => -0.121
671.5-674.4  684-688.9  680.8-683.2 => 0.063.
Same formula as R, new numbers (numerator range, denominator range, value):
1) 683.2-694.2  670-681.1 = 0.93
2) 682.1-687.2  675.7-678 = 0.95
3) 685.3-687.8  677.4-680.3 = 1.01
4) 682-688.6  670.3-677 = 0.92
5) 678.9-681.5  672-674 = 0.96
